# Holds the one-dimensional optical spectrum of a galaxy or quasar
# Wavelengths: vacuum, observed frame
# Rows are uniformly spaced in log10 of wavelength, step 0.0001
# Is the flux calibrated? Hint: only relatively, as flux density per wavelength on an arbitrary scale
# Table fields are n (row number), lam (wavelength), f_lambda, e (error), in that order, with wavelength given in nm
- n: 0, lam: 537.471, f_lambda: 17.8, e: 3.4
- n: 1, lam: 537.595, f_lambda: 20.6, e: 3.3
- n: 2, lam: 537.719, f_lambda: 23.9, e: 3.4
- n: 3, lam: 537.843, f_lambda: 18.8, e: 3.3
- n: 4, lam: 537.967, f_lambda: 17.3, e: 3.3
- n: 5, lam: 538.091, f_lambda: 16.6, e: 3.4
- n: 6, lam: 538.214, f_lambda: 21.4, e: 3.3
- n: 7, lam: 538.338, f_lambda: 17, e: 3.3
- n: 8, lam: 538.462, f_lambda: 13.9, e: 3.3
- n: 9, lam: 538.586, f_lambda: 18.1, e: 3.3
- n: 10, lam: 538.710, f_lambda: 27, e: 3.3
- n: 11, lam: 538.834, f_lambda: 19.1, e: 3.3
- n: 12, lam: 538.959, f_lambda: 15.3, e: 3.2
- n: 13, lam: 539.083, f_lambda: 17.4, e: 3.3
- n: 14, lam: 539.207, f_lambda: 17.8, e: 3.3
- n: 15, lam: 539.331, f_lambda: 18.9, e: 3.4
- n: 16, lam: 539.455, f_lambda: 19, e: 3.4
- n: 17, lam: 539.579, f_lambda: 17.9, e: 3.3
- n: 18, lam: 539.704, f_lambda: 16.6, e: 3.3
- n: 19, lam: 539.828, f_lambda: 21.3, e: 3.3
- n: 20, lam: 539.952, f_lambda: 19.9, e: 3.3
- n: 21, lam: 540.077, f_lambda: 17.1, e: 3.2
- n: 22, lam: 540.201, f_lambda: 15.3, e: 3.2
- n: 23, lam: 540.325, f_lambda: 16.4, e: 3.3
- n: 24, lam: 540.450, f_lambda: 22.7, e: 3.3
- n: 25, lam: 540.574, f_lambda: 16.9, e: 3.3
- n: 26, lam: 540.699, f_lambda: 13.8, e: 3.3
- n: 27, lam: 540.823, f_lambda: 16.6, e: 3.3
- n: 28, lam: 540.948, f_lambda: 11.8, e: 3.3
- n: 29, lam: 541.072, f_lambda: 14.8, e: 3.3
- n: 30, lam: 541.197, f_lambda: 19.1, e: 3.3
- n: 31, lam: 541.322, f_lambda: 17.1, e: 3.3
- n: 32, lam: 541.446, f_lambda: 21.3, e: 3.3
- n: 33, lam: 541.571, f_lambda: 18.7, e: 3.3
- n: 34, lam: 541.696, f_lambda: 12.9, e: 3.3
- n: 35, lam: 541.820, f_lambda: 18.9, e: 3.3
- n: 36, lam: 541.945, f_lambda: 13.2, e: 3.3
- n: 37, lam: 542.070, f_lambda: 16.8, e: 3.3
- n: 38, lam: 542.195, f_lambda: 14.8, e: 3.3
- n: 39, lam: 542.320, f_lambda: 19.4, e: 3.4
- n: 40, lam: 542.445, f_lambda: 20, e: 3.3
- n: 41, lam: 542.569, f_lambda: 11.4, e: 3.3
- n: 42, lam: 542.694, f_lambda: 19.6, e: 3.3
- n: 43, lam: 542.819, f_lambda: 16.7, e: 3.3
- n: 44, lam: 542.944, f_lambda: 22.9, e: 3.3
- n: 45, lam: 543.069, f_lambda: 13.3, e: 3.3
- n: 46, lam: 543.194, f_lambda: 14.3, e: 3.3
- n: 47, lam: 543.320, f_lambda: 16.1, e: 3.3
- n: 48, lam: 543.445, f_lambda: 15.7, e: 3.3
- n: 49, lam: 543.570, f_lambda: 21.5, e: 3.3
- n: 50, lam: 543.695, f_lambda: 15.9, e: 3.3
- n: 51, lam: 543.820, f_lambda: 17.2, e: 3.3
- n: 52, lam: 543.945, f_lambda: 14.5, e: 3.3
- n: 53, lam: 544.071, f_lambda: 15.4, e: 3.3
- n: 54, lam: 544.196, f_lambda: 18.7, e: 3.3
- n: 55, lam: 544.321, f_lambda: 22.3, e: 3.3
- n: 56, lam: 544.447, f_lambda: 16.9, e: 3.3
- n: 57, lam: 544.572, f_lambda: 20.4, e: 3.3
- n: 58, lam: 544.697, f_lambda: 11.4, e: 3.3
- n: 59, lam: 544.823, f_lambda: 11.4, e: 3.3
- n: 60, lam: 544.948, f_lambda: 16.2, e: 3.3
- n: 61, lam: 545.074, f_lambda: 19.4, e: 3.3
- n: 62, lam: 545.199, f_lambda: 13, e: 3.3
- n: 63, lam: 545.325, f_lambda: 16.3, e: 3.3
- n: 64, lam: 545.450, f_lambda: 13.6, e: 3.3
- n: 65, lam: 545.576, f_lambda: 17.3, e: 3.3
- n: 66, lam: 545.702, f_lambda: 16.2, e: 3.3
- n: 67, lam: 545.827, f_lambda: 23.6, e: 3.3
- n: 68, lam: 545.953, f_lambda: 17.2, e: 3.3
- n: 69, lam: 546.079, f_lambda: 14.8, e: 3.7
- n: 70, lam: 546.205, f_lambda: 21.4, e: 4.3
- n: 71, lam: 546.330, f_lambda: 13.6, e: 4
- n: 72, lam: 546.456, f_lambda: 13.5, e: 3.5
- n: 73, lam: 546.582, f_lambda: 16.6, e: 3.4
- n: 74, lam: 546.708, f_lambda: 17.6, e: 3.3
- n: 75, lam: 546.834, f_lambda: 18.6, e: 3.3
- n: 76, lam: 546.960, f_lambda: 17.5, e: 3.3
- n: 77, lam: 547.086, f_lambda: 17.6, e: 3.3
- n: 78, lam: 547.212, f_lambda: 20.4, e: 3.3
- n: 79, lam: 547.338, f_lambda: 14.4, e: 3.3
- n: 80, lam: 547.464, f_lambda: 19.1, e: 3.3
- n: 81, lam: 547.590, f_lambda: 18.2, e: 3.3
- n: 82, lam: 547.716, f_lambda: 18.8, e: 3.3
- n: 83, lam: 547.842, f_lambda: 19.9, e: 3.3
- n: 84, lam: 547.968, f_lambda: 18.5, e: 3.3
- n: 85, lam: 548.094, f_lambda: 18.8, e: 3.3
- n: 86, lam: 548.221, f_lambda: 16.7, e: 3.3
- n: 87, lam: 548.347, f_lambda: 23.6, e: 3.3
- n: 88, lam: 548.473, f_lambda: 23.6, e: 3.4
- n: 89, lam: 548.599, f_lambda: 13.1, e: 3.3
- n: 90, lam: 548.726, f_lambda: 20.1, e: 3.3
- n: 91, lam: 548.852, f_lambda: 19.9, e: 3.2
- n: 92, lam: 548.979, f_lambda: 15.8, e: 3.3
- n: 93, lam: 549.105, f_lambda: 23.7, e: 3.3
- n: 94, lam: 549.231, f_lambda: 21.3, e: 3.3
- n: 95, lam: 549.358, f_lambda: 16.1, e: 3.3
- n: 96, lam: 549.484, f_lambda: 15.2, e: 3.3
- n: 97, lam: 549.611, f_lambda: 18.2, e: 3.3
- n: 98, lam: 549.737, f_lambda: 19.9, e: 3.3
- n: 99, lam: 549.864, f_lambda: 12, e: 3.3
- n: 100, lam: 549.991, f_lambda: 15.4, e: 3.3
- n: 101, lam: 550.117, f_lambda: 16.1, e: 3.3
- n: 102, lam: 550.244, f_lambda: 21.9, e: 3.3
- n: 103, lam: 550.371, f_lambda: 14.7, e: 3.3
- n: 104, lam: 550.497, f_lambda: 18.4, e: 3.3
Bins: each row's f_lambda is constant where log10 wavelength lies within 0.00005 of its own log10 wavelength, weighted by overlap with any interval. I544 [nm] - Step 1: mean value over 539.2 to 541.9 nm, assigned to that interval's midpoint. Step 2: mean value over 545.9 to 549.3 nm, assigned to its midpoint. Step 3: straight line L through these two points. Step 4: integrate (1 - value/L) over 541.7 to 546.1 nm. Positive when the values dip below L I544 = 0.28 nm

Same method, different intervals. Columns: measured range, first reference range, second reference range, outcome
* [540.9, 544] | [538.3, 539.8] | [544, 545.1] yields 0.11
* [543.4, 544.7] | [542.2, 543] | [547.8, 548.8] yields 0.06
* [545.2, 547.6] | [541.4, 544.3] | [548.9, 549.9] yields 0.06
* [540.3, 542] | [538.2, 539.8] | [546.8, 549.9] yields 0.15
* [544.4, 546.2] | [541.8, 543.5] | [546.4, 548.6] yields 0.11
